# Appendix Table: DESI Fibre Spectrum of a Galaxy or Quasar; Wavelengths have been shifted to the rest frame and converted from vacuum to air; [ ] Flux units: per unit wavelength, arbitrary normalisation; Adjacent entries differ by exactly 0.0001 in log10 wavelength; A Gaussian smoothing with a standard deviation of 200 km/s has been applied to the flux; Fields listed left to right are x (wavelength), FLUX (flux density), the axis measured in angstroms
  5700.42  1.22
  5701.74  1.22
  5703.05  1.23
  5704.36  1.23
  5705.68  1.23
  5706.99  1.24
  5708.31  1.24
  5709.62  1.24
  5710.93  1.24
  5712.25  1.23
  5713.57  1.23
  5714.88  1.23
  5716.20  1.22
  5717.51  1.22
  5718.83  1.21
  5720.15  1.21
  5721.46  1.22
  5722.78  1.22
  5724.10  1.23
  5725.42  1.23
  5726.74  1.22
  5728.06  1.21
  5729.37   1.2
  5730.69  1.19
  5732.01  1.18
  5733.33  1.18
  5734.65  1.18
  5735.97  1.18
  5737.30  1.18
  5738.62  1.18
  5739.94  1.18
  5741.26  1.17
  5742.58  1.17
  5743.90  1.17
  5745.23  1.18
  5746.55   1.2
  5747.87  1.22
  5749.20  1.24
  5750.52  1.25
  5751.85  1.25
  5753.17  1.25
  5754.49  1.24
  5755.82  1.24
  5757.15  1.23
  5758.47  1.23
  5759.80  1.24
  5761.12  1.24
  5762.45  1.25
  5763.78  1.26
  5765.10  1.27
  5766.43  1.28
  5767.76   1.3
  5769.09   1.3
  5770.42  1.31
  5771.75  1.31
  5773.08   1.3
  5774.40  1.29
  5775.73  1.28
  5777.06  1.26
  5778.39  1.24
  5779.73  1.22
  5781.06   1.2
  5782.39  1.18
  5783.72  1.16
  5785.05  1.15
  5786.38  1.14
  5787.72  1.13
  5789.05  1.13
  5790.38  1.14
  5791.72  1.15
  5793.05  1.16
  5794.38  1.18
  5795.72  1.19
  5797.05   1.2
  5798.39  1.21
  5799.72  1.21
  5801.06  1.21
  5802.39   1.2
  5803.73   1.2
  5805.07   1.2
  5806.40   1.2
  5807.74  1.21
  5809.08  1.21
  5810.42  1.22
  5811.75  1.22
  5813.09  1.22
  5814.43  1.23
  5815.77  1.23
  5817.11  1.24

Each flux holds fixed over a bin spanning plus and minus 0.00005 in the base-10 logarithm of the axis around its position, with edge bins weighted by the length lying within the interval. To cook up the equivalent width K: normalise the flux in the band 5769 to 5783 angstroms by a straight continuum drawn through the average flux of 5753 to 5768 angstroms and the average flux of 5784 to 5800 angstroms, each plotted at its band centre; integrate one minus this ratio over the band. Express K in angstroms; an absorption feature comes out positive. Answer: -0.61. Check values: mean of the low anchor 1.25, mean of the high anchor 1.16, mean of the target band 1.26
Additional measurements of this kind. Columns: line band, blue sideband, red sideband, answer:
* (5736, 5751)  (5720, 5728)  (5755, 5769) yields 0.6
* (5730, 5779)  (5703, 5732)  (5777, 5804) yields -1.3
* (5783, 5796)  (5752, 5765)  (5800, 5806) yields 0.7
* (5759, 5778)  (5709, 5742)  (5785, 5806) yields -1.4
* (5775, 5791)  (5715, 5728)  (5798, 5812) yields 0.3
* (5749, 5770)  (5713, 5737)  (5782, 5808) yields -1.1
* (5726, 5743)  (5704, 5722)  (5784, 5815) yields 0.4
